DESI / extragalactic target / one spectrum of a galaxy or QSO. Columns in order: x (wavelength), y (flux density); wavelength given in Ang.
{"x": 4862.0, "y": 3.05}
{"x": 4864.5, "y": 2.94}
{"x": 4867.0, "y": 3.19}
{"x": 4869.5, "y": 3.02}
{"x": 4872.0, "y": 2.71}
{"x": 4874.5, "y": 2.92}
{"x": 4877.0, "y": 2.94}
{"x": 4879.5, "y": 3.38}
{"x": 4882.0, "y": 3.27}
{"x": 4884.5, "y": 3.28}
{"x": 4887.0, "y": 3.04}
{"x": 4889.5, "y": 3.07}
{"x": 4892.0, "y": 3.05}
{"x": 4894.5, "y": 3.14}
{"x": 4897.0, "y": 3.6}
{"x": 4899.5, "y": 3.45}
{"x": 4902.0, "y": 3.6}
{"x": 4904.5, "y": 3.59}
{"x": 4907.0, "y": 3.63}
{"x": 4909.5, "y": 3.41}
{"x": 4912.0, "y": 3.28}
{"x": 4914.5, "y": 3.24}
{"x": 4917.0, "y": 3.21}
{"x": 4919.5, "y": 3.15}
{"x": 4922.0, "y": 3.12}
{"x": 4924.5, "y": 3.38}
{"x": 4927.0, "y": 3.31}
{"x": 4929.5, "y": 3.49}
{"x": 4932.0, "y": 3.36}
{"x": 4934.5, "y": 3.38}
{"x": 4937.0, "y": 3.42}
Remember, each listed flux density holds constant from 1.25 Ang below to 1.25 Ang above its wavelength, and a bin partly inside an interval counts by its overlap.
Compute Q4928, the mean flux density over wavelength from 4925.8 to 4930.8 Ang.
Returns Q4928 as 3.4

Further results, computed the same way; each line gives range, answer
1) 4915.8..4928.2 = 3.23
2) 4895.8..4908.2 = 3.57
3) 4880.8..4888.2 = 3.2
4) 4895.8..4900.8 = 3.52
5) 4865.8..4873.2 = 2.97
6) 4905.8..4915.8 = 3.39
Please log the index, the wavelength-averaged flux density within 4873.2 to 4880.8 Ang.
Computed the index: 3.08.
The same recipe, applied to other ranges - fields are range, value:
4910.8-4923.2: 3.2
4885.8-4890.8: 3.06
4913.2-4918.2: 3.23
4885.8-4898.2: 3.18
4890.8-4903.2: 3.37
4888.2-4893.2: 3.06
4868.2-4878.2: 2.9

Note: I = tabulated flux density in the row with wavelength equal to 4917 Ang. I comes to 3.21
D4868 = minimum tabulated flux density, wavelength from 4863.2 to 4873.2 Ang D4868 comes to 2.71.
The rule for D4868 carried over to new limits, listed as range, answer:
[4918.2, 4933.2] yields 3.12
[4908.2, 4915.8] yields 3.24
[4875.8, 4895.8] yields 2.94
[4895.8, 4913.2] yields 3.28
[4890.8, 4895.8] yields 3.05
